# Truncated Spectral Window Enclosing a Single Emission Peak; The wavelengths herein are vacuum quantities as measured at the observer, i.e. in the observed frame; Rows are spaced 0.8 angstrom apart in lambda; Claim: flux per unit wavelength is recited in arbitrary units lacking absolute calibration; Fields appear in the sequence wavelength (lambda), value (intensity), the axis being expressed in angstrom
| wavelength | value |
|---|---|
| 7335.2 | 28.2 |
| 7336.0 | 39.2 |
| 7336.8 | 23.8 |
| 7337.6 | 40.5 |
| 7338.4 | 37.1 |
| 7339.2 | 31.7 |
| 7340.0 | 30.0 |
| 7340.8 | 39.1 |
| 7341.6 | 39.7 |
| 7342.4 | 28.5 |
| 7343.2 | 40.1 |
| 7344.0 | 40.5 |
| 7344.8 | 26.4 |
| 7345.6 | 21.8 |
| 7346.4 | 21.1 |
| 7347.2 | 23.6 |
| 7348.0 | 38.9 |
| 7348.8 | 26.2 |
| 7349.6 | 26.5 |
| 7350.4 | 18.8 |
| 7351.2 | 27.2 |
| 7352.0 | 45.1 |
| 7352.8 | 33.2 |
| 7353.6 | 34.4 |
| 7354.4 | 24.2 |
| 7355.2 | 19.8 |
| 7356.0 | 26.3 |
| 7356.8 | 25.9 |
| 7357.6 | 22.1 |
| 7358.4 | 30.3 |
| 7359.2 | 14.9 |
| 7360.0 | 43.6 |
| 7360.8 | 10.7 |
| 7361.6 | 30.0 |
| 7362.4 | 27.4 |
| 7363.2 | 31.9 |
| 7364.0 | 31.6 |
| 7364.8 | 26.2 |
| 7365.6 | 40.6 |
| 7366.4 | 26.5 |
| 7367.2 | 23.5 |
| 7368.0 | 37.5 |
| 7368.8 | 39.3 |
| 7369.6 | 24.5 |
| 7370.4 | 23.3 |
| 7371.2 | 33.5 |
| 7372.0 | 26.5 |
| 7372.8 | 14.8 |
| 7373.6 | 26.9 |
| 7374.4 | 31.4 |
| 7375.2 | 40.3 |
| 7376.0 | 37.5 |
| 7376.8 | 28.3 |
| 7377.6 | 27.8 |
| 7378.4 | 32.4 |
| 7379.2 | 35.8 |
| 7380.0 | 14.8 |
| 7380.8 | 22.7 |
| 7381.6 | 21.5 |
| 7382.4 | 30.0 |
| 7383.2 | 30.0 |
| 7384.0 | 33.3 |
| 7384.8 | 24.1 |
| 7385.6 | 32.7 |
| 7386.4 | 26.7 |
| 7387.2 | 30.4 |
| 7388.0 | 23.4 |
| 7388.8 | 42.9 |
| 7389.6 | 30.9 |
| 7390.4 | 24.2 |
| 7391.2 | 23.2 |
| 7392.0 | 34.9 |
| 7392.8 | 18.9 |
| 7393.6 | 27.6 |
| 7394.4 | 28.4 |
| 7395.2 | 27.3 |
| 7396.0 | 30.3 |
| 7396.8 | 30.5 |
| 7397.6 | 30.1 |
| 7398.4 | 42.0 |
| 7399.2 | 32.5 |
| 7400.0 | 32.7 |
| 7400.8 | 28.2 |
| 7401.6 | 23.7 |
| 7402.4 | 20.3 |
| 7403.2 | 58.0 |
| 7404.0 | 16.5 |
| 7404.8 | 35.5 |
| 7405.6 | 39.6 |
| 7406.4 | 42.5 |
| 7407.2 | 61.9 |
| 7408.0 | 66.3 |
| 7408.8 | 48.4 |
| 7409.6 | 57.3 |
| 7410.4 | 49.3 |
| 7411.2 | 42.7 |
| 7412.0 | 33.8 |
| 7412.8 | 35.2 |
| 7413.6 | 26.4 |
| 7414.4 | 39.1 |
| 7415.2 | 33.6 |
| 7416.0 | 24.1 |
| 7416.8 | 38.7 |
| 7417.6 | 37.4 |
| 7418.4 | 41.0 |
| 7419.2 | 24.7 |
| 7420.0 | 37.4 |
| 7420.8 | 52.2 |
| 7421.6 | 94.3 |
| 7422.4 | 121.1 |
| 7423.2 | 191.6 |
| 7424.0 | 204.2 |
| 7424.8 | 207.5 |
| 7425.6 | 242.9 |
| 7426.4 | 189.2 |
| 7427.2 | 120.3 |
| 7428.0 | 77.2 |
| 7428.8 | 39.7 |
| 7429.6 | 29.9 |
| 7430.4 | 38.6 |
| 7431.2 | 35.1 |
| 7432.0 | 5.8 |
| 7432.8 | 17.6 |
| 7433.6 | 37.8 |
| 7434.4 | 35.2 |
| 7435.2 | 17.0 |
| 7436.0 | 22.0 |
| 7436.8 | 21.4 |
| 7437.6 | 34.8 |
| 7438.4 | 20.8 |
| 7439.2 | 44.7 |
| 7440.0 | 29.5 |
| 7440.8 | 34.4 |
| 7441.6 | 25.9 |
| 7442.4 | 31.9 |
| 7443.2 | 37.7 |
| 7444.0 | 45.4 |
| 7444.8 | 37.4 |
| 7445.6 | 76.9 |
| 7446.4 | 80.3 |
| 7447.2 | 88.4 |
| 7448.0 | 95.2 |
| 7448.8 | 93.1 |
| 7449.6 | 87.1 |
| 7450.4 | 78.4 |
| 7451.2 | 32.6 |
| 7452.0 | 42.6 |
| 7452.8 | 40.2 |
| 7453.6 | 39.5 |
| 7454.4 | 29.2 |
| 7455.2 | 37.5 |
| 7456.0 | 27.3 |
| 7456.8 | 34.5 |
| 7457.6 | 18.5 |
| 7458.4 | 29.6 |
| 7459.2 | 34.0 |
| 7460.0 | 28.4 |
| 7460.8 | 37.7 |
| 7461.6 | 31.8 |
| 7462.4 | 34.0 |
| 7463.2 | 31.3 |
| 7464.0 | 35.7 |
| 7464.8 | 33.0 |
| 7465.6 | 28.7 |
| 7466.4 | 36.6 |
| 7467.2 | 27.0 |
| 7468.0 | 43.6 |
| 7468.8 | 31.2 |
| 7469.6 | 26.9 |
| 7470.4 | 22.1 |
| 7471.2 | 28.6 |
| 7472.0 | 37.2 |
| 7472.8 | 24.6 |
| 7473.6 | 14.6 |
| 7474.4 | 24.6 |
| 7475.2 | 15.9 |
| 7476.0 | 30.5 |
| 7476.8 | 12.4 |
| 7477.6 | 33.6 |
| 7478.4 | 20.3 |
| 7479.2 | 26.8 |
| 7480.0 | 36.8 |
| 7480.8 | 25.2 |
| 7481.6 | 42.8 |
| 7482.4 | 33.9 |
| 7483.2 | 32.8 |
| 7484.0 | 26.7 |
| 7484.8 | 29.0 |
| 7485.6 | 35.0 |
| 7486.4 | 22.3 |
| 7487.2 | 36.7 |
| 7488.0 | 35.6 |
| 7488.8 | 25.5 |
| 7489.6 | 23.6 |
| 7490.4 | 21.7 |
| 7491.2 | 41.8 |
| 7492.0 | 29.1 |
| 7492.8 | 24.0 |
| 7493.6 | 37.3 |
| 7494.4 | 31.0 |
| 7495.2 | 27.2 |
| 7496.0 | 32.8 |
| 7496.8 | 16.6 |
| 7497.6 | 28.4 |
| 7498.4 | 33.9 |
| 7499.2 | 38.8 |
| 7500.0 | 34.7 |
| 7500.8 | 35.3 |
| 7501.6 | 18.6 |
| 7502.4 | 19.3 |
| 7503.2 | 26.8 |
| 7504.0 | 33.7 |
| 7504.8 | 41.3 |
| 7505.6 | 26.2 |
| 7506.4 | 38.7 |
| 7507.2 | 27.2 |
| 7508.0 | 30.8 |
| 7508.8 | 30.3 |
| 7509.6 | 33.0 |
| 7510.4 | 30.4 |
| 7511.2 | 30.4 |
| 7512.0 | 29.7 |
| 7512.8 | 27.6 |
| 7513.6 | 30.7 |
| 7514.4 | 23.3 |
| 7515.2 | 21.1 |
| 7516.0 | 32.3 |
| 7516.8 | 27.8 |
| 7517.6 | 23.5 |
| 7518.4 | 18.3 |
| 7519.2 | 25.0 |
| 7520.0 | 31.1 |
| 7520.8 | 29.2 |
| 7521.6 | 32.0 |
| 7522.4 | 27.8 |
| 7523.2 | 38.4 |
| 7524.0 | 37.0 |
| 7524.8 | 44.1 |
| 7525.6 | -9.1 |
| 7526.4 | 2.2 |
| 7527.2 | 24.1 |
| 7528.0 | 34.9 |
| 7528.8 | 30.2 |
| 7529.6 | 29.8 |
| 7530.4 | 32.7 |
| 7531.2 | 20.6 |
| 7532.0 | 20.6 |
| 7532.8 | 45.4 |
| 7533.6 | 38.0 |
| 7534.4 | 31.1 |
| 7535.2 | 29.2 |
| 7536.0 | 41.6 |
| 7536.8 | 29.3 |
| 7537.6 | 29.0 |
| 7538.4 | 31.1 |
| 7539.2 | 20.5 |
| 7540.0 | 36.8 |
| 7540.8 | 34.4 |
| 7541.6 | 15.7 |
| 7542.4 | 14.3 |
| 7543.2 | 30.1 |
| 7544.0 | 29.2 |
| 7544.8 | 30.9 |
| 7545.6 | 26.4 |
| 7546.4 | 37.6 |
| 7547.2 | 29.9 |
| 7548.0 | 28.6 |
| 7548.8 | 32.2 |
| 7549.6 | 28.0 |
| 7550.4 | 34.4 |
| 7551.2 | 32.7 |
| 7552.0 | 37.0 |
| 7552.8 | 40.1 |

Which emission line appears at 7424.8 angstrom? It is H-alpha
